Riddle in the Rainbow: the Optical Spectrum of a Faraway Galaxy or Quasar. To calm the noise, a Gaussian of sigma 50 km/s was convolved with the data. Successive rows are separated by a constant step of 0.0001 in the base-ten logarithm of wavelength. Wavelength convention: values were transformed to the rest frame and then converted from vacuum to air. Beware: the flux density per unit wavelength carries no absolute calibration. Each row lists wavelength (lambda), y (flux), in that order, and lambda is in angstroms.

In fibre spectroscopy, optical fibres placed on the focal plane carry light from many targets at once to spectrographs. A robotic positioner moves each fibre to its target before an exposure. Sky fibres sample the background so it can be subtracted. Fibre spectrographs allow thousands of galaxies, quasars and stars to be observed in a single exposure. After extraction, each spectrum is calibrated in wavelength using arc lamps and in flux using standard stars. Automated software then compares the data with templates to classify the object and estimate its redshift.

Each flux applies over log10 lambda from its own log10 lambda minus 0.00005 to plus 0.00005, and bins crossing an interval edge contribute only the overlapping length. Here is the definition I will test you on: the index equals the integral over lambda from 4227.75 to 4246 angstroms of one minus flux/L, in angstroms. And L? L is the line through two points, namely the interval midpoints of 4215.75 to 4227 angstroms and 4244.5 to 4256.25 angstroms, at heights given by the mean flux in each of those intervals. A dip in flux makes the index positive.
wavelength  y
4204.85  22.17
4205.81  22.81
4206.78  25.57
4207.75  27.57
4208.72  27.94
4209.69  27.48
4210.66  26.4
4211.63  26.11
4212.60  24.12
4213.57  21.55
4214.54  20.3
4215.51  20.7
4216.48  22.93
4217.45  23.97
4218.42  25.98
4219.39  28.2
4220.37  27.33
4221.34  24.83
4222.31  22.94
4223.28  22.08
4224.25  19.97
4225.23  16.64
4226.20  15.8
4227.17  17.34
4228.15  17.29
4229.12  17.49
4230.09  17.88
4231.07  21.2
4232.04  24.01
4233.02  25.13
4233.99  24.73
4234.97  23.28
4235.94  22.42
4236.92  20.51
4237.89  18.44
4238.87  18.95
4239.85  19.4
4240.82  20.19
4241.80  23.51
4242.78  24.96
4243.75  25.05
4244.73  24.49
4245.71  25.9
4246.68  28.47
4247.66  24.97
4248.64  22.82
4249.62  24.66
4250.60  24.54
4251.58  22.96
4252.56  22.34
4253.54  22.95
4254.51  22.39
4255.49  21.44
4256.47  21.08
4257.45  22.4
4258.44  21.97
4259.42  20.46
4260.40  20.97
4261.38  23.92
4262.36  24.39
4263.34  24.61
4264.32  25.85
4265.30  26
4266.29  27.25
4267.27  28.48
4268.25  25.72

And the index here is 1.2 angstroms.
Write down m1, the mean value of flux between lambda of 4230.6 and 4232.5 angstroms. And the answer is 22.6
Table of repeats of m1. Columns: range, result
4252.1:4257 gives 22.1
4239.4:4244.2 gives 22.7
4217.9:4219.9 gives 27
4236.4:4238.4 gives 19.5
